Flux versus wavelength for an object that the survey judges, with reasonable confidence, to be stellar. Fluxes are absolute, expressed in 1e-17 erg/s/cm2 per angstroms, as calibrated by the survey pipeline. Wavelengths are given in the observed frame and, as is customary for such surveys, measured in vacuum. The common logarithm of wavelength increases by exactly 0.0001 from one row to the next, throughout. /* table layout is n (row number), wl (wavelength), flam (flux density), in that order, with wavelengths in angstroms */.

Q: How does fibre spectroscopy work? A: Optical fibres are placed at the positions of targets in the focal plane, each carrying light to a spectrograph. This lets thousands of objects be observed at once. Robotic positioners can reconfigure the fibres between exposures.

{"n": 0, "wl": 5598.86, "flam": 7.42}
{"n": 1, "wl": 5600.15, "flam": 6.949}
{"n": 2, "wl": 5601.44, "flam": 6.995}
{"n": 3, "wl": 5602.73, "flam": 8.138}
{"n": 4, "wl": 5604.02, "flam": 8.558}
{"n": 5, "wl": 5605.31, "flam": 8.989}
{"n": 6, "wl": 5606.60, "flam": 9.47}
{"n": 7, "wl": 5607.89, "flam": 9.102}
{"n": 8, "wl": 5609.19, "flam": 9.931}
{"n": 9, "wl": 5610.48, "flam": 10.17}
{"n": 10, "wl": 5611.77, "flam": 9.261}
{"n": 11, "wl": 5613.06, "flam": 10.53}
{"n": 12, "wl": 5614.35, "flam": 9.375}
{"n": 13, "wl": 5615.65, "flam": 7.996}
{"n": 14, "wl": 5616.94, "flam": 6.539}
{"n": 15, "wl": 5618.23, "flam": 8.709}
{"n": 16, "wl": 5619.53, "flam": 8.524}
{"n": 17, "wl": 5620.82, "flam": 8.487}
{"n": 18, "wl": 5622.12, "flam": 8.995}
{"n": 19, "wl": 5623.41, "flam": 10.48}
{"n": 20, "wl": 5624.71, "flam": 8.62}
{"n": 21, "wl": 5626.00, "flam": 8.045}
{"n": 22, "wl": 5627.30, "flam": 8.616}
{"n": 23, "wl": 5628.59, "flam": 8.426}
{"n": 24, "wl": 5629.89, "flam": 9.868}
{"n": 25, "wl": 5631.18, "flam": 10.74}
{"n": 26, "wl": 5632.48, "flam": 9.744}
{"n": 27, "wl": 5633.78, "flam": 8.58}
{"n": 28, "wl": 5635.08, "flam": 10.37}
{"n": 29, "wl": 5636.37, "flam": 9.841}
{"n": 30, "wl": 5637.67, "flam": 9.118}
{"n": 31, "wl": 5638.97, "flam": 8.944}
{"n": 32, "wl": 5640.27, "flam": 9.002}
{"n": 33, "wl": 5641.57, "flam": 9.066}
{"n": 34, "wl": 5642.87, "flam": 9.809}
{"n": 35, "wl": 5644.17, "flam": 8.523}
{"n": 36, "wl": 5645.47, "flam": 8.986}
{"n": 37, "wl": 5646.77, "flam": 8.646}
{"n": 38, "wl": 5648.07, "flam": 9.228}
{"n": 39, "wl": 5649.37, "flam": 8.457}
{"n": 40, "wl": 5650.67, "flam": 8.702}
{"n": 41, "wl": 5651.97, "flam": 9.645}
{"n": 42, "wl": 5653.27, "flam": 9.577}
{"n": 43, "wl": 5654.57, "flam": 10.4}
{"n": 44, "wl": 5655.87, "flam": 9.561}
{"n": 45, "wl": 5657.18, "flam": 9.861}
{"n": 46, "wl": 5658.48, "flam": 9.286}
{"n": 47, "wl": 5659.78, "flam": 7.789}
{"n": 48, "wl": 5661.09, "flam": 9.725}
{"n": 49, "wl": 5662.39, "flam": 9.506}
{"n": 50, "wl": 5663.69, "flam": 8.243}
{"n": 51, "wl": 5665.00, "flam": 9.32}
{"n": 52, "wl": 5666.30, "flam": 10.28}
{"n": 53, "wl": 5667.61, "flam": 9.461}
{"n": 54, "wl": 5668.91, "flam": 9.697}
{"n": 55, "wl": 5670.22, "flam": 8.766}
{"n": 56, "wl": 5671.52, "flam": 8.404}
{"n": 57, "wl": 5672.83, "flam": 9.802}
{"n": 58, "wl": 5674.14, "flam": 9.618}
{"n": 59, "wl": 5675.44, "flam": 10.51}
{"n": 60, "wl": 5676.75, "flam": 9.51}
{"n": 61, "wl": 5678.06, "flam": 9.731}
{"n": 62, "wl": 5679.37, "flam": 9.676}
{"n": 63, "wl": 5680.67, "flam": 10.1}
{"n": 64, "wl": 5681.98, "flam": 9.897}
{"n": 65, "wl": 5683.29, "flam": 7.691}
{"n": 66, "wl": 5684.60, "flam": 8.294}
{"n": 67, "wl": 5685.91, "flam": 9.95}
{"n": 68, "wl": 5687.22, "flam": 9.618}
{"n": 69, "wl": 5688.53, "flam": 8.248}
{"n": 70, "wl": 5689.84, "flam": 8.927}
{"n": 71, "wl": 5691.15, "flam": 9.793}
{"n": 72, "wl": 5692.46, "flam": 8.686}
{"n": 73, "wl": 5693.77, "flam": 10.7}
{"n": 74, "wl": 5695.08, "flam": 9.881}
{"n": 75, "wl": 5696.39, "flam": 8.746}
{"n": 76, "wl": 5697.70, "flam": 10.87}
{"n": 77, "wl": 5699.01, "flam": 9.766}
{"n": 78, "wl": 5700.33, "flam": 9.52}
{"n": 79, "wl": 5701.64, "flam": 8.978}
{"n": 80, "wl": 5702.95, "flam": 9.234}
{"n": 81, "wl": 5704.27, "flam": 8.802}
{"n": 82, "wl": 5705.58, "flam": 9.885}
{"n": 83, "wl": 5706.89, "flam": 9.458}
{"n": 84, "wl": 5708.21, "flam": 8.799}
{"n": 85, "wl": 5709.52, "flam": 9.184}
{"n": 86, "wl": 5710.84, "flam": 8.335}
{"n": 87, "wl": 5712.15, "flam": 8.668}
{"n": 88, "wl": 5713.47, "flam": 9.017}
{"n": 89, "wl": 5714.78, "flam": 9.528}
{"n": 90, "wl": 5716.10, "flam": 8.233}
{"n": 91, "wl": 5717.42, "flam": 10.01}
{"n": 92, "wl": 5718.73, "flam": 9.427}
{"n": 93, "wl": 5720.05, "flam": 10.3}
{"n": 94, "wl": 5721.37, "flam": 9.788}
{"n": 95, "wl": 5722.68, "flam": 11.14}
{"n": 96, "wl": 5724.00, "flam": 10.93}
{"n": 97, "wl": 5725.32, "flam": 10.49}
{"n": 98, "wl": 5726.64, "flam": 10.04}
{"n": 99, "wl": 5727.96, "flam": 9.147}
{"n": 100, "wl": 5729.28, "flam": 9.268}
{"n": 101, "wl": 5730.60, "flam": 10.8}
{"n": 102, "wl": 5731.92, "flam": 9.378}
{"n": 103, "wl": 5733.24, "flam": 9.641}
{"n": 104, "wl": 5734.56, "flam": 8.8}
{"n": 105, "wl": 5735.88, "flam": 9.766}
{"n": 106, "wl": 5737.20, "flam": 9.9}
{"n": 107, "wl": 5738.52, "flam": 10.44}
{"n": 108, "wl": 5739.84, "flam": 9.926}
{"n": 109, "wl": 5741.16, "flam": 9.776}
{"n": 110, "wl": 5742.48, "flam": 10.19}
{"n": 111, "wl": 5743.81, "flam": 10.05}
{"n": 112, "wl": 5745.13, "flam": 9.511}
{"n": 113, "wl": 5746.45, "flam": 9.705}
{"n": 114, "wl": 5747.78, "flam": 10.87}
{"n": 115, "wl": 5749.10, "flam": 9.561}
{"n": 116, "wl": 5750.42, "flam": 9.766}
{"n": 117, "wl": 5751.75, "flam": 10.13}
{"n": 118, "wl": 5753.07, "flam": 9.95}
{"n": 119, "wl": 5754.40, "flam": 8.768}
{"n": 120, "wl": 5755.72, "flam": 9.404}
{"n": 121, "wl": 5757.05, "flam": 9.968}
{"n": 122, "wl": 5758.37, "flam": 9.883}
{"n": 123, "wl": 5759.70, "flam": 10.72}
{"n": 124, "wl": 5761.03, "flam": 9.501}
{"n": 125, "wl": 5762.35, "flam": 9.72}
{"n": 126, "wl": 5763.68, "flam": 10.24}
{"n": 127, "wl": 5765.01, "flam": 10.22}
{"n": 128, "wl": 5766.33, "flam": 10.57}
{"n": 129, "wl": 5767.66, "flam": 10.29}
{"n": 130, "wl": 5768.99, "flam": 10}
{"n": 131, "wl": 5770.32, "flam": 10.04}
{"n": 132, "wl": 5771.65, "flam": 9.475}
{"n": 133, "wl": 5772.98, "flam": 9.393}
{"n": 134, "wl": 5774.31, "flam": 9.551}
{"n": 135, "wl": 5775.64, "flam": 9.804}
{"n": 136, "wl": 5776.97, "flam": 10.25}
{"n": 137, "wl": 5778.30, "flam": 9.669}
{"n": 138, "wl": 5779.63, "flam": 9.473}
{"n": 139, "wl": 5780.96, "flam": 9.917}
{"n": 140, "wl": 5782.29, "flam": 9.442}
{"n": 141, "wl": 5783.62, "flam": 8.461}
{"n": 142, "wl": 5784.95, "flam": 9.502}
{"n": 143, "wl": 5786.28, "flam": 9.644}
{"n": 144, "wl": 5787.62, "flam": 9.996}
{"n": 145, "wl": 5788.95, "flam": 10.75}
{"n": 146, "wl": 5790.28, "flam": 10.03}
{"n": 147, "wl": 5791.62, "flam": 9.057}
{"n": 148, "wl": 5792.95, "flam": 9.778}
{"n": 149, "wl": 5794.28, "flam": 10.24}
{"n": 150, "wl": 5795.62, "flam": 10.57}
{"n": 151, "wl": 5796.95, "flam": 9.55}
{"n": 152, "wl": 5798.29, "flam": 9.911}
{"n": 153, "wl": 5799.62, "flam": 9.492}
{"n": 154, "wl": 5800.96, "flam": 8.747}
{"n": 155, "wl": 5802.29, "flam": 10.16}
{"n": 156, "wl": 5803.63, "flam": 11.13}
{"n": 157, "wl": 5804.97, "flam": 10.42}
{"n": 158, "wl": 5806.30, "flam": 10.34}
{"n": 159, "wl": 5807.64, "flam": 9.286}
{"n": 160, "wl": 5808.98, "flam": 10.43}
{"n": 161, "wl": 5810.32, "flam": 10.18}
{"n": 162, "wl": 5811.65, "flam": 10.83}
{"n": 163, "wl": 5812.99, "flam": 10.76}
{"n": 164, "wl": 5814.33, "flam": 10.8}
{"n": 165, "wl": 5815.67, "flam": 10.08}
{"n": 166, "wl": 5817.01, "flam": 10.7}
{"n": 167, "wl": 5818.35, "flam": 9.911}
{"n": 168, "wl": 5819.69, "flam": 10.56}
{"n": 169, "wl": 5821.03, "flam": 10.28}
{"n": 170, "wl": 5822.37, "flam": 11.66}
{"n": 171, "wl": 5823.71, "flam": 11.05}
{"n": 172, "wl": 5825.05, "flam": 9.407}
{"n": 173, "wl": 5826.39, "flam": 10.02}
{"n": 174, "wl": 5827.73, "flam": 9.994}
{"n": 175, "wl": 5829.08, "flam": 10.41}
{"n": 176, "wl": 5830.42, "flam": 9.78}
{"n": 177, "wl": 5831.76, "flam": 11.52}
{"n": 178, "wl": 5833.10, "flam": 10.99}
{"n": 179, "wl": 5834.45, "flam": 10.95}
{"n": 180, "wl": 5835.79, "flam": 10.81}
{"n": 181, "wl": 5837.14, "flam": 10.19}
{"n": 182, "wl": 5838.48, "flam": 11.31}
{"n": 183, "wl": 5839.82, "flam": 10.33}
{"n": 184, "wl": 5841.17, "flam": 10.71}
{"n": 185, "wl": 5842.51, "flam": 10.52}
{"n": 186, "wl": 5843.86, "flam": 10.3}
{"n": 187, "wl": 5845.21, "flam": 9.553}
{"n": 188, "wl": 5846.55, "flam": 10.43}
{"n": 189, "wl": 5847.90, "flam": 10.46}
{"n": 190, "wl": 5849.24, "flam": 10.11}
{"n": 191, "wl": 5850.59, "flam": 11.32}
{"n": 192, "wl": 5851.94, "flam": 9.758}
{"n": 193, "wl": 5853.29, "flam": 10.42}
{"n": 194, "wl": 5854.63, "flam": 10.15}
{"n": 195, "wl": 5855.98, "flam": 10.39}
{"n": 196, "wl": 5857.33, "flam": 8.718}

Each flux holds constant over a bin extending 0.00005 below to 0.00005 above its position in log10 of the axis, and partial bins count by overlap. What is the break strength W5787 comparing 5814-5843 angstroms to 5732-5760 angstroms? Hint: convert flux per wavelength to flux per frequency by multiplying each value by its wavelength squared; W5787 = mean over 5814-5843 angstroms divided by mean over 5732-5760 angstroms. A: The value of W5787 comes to 1.10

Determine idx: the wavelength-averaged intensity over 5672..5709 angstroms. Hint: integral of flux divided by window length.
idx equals 9.45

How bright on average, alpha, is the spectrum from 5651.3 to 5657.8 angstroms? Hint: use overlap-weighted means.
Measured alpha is 9.8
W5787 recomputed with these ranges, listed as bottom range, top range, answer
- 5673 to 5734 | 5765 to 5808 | 1.06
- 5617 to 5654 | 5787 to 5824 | 1.19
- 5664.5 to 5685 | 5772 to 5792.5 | 1.06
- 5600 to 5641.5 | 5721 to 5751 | 1.15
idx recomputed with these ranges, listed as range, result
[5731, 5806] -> 9.85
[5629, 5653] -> 9.29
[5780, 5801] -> 9.72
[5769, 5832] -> 10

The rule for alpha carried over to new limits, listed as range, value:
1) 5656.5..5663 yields 9.23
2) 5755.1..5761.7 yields 9.9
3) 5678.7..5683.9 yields 9.36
